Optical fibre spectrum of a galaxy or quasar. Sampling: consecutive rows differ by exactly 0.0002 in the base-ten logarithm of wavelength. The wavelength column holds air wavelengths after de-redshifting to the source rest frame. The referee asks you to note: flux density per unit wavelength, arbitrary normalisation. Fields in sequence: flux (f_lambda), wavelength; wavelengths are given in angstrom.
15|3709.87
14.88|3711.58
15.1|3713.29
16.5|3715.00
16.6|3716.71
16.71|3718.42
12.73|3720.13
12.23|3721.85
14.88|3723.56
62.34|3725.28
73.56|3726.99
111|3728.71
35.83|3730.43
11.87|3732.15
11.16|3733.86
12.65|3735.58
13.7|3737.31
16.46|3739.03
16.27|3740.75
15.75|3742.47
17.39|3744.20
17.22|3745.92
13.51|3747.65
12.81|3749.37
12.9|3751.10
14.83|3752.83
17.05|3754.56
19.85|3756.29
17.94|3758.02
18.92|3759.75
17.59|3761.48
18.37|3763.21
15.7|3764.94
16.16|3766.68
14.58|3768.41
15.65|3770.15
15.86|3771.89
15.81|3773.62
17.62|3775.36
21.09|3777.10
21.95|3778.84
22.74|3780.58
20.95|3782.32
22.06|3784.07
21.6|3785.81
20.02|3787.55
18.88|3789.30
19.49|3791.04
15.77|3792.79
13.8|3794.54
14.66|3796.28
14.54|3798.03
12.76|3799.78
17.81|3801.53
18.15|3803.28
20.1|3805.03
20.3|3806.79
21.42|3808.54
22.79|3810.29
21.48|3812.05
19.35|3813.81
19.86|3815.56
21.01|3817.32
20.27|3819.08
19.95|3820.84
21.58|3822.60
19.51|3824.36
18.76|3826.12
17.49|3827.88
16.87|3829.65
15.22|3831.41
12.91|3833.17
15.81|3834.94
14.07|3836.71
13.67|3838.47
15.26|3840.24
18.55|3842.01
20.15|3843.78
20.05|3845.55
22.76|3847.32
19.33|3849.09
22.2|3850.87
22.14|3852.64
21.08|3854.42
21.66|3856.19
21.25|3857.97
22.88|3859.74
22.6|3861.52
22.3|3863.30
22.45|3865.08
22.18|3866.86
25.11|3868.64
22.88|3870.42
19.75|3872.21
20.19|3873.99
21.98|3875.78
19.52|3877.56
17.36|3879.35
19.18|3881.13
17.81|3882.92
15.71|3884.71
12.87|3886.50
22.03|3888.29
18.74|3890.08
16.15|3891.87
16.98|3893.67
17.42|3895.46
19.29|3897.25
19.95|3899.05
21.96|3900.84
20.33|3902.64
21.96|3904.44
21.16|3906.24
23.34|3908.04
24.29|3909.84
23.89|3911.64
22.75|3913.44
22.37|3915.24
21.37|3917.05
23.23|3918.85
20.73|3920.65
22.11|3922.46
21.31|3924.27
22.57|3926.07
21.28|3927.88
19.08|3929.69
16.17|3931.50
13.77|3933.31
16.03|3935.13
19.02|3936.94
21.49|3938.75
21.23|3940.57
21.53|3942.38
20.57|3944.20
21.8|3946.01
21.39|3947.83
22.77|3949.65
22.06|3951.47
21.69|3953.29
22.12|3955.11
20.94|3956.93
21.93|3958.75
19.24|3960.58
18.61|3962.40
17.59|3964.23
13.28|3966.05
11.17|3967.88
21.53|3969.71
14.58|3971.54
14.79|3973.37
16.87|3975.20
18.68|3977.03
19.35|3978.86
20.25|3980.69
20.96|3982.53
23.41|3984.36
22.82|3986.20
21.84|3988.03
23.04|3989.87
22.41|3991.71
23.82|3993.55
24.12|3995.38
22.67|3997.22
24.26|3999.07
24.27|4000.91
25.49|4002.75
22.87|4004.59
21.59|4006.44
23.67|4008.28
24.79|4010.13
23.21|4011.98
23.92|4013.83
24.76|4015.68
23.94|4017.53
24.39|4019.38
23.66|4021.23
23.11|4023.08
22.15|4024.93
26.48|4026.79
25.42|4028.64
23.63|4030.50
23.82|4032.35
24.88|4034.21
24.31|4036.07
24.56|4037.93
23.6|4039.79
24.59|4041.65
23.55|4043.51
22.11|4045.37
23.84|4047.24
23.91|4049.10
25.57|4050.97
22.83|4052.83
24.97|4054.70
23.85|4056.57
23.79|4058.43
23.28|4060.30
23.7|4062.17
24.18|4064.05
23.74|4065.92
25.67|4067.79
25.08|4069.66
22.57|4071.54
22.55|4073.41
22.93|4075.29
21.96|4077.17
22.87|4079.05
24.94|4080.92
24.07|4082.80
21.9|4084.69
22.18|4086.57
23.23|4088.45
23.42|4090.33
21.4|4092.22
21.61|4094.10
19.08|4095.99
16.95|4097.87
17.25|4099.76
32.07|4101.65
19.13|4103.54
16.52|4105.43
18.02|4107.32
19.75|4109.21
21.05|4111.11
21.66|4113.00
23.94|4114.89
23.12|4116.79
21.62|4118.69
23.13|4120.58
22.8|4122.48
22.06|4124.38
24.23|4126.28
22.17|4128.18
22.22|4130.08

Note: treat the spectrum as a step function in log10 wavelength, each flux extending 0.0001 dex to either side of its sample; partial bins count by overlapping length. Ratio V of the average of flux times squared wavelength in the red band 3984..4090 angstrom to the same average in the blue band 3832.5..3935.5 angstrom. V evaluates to 1.3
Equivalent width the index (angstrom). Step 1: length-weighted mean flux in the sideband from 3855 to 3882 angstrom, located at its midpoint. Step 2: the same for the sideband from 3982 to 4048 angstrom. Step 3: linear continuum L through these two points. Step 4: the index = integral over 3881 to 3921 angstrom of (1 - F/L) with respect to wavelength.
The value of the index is 3.2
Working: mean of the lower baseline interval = 21.4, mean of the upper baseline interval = 23.7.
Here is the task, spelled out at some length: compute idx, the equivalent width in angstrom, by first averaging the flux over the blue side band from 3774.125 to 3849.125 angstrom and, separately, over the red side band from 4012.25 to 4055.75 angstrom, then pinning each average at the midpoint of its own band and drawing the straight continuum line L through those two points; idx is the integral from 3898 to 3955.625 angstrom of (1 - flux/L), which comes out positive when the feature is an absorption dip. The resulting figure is 0.9 angstrom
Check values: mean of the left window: 18.6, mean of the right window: 24.1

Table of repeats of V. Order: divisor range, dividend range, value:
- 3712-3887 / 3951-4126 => 1.25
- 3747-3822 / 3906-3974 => 1.20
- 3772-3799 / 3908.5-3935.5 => 1.20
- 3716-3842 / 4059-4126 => 1.31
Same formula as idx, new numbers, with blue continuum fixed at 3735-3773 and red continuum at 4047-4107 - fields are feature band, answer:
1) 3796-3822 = -2.93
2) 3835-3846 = 0.66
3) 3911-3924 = -1.90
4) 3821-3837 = 0.36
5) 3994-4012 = -2.12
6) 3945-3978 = 2.24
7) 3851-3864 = -2.74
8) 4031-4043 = -1.26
